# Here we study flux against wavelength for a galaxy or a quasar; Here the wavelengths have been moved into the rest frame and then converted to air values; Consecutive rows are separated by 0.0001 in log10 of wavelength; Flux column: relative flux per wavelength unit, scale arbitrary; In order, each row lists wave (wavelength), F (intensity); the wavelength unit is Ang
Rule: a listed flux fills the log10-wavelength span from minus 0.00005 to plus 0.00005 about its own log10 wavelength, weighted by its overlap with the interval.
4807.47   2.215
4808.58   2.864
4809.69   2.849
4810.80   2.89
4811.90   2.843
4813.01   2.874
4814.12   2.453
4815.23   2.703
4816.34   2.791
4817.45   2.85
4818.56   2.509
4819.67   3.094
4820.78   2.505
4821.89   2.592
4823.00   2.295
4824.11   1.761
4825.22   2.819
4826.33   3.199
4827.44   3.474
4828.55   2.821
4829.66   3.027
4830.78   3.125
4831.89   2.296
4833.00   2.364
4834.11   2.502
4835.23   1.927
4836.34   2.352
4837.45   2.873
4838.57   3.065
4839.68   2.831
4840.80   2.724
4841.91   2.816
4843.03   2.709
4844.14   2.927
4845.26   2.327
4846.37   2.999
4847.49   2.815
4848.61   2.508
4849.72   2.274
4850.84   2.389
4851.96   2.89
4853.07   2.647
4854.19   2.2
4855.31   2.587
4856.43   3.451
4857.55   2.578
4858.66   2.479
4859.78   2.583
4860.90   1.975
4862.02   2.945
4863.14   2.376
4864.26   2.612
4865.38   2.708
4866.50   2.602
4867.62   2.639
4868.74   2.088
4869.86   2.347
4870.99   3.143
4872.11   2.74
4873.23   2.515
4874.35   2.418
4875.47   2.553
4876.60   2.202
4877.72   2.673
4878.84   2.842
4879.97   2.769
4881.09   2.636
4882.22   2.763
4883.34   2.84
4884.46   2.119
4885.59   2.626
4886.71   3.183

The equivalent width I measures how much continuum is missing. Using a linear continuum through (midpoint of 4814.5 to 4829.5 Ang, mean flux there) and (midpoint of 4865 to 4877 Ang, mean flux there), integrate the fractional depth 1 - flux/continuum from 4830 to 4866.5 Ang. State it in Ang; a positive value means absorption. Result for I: 0.1 Ang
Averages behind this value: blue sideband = 2.73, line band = 2.62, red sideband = 2.54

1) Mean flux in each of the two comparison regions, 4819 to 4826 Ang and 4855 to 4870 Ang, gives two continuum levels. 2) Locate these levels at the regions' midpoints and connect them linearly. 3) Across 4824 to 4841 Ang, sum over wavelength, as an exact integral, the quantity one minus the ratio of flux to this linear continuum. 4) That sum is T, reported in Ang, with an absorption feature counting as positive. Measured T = -1.18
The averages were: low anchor 2.53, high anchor 2.58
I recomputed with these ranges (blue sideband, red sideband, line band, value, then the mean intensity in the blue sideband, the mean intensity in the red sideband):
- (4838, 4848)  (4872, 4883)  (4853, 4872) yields 0.74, 2.8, 2.61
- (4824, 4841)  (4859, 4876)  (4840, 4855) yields 0.08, 2.72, 2.55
